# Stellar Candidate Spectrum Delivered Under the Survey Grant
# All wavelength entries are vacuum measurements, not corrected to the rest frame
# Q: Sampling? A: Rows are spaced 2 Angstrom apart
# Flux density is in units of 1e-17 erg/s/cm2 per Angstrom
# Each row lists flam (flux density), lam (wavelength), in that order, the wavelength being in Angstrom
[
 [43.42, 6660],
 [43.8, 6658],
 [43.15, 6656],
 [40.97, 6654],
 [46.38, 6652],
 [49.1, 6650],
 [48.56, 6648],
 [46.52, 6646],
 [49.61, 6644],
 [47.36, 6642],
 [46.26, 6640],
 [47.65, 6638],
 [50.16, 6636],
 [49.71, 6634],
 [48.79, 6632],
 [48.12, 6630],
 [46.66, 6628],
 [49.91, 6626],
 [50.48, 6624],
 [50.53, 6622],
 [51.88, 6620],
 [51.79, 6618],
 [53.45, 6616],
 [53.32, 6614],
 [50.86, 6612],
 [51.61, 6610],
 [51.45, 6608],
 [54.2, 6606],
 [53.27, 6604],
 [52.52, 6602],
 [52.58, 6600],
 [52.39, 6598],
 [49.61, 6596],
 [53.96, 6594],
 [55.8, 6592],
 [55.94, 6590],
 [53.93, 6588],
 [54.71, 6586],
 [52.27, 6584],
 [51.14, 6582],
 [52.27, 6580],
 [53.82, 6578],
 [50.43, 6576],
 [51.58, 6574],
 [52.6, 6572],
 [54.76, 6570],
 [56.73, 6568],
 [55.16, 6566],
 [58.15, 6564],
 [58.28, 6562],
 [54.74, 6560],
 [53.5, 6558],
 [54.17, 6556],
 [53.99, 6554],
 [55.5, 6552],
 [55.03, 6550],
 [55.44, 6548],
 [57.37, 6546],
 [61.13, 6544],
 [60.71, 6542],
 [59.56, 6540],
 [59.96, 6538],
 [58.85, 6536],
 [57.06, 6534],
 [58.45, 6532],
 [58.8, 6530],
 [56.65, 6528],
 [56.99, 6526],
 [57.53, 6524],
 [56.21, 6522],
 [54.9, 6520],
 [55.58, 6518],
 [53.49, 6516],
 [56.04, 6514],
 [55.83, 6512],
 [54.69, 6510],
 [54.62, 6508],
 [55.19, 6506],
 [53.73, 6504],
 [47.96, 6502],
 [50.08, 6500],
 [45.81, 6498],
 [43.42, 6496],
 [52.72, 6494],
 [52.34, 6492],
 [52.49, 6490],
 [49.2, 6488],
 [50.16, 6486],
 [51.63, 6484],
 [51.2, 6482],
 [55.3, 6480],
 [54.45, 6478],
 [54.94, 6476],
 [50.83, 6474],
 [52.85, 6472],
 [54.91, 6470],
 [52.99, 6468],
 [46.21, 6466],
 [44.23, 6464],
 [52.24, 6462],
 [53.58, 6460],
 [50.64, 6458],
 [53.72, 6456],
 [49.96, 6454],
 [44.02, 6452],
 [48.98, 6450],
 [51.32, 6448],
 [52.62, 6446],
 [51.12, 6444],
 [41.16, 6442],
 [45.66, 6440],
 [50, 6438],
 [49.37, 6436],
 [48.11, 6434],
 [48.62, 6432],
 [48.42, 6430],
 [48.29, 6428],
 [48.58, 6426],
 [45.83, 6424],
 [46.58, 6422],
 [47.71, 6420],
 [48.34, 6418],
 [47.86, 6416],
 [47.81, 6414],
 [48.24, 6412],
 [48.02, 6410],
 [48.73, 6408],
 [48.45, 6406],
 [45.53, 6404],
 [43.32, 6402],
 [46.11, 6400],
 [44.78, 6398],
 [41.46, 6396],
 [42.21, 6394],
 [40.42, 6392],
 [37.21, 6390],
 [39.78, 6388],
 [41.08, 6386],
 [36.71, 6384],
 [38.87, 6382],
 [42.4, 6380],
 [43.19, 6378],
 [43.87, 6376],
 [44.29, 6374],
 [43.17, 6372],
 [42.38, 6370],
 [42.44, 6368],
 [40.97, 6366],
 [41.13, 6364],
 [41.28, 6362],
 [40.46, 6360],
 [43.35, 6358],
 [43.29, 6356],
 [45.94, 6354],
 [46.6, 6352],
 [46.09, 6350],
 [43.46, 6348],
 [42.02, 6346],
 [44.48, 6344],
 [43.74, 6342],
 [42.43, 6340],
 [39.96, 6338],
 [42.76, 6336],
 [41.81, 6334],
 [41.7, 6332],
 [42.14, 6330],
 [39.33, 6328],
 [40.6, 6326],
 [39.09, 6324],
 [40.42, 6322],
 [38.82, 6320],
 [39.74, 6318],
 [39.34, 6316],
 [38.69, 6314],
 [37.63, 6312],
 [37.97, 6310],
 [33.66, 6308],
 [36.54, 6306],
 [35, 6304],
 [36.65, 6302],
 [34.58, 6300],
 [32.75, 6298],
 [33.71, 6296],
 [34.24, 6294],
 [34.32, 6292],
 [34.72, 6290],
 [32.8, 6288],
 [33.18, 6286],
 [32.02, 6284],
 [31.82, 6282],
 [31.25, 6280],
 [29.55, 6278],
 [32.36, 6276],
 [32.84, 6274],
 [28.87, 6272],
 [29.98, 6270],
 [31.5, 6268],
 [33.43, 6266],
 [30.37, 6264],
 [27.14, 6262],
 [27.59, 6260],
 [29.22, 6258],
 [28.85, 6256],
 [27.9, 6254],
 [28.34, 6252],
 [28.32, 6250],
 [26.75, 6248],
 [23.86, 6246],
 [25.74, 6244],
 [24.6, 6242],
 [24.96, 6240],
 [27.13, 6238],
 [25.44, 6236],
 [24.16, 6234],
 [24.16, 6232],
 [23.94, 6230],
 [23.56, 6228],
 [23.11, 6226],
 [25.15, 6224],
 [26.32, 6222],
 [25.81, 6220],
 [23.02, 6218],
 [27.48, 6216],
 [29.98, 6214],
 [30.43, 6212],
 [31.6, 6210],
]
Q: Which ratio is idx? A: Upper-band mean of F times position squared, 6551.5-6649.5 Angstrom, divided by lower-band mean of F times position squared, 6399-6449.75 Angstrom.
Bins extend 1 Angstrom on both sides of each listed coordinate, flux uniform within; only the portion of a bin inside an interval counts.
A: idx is 1.1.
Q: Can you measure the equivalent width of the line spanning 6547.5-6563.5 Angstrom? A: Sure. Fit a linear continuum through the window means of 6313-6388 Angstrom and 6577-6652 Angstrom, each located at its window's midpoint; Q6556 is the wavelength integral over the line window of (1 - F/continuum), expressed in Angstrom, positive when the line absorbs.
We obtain -2.0 Angstrom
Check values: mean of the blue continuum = 41.8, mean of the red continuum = 51.1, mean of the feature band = 55.2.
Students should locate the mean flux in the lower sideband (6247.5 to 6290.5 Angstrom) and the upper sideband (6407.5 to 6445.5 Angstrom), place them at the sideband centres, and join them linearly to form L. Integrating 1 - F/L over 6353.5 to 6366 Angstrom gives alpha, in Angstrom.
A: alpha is -0.6 Angstrom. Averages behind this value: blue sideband 30.4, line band 42.3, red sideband 47.9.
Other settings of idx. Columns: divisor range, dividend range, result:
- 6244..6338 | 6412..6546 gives 1.62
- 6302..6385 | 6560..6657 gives 1.35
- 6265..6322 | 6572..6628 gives 1.68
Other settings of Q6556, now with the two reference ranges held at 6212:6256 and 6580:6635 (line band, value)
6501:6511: -1.9 Angstrom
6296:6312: -2.4 Angstrom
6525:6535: -2.4 Angstrom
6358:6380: -4.4 Angstrom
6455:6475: -4.4 Angstrom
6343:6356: -4.1 Angstrom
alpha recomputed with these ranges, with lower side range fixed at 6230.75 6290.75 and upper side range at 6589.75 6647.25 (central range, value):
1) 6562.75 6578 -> -2.0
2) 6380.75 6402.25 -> -2.4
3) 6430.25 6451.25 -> -4.6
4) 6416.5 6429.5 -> -2.9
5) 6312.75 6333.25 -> -4.5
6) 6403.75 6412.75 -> -2.4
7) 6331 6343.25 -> -3.1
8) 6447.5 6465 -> -3.8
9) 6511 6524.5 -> -3.3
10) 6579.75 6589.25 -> -0.8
